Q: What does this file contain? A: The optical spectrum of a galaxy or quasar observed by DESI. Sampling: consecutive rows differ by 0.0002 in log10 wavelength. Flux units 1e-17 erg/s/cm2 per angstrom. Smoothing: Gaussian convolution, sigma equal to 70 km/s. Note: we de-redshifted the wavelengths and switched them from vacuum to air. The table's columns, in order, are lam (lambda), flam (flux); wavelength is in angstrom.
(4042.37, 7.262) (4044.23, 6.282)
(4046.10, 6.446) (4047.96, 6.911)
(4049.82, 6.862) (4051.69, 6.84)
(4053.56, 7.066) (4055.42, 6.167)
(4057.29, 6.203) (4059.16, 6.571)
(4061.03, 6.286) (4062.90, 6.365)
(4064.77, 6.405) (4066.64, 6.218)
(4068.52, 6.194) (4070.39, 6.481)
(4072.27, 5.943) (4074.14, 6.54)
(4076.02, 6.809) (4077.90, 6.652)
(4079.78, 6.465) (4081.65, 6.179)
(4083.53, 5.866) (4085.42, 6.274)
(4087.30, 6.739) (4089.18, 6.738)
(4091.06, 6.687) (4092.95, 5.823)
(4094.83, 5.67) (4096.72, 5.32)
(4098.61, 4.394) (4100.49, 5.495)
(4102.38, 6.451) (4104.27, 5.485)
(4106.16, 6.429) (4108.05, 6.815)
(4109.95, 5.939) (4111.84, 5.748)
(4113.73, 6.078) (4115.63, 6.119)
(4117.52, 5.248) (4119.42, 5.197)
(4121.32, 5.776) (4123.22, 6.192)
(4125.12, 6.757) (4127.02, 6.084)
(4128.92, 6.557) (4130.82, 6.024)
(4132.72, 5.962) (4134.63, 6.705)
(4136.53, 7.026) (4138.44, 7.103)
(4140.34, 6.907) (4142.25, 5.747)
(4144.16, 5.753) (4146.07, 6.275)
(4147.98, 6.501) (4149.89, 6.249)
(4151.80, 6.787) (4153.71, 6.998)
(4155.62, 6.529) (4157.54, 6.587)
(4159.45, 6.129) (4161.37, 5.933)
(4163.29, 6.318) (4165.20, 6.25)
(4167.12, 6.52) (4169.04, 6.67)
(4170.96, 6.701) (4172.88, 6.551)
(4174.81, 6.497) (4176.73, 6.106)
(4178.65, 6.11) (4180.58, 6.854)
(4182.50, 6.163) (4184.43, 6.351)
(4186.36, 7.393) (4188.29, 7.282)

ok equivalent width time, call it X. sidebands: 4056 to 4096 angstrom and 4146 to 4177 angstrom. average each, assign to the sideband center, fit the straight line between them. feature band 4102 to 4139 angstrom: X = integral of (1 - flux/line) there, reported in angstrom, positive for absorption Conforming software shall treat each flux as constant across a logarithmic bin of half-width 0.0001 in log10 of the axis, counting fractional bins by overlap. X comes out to 1.3 angstrom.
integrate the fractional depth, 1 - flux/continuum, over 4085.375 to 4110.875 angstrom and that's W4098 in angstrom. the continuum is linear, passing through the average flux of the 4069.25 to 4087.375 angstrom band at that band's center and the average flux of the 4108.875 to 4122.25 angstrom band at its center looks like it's 0.11 angstrom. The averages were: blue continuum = 6.38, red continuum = 5.74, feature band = 6.01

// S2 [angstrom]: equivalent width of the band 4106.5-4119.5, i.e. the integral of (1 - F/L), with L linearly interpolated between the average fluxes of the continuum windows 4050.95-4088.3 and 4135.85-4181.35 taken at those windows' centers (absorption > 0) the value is 1.0 angstrom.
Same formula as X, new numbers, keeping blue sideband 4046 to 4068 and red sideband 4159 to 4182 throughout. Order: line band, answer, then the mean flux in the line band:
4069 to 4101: 1.8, 6.13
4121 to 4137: 0.2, 6.35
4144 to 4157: -0.2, 6.49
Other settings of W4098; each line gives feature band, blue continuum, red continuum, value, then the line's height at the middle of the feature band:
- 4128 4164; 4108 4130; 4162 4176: -0.9 angstrom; 6.26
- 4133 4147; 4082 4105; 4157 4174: -0.6 angstrom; 6.23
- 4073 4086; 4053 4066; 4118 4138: -0.1 angstrom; 6.36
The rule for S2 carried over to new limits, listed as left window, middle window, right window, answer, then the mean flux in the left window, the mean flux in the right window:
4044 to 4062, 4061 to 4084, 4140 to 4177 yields 0.67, 6.57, 6.4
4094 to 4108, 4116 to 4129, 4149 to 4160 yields 0.22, 5.68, 6.57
